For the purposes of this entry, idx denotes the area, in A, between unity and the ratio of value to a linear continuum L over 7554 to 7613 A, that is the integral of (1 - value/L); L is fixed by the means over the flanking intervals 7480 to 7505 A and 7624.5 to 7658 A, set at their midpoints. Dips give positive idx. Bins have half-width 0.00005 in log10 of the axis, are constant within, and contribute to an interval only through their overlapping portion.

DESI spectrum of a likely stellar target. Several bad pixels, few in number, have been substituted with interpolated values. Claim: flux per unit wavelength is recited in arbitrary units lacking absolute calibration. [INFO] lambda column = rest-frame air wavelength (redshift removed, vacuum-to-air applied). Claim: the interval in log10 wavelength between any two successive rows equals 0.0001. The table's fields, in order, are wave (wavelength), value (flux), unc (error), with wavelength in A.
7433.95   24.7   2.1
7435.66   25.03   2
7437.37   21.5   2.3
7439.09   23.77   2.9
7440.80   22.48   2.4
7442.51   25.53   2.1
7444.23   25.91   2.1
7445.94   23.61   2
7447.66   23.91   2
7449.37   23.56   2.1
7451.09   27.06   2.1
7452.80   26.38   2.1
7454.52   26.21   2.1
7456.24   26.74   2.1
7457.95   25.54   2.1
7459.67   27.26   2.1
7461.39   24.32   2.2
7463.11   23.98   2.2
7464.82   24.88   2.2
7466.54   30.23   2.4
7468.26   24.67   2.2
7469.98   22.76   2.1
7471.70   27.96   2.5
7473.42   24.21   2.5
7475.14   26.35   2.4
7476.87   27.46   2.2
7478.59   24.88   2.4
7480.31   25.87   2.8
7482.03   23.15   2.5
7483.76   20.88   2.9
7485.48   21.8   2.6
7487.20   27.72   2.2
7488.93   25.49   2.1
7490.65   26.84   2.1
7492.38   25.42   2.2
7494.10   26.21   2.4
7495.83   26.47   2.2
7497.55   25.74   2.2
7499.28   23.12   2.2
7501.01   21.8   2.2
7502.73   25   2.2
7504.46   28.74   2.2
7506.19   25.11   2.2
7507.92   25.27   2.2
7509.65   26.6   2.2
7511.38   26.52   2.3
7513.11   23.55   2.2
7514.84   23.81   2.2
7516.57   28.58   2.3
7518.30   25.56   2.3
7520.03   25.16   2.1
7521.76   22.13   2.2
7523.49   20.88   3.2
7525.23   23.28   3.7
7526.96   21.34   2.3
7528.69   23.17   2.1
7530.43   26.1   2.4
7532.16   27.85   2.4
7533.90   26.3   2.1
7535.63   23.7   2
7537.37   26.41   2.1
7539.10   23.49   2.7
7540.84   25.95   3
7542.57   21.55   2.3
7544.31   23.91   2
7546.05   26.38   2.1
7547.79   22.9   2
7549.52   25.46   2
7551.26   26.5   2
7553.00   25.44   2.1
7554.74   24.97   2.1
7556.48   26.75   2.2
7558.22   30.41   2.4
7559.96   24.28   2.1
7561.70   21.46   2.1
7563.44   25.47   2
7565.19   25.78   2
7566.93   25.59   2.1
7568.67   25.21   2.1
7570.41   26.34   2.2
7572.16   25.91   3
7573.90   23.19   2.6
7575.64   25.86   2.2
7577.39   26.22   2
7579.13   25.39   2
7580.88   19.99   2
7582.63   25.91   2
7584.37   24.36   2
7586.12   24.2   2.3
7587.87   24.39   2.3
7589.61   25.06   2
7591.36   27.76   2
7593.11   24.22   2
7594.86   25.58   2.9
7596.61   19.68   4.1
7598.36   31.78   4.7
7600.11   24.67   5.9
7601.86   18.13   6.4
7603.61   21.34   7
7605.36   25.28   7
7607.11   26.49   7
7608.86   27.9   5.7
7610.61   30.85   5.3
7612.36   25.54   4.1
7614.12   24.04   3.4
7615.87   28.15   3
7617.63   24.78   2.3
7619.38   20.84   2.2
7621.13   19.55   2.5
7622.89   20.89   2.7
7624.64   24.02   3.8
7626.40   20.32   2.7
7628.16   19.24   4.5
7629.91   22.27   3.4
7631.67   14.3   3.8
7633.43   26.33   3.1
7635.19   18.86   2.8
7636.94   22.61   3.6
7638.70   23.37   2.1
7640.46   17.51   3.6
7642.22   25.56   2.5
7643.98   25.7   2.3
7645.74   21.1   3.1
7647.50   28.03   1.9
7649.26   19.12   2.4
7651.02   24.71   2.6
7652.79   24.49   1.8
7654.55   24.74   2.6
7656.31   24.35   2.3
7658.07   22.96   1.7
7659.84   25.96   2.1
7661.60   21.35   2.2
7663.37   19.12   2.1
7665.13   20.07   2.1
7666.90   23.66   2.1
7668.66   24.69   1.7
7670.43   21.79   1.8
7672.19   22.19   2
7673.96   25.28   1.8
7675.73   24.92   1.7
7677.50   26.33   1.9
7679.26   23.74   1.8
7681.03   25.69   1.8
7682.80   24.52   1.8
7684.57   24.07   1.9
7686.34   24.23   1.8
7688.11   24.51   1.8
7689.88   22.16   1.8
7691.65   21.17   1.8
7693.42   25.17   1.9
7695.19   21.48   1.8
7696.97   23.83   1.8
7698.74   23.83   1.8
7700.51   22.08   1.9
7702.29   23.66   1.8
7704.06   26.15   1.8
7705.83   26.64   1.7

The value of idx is -4.52 A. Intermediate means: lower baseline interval 24.9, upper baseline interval 22.4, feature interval 25.2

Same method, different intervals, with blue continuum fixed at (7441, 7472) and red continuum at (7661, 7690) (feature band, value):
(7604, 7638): 1.05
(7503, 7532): 0.13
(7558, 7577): -0.61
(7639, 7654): 0.27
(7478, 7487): 0.59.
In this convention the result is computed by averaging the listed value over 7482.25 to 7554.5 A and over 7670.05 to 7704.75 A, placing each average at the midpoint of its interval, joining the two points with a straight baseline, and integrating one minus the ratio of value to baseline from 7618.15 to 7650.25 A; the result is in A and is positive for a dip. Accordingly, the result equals 3.3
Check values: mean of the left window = 24.8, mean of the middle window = 21.7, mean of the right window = 23.9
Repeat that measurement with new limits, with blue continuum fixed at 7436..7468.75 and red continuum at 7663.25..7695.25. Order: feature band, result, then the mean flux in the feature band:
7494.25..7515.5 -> -0.4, 25.2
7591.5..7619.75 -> -1.2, 25.1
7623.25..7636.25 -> 1.7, 20.8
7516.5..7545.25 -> 0.3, 24.3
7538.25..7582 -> -1.1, 25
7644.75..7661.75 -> 0.0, 23.8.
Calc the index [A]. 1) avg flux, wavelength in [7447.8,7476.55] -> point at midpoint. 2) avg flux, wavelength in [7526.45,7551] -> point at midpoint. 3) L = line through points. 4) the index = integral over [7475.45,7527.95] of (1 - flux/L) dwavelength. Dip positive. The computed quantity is 0.8 A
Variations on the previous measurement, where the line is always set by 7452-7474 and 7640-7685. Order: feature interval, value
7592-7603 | 0.1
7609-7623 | -0.4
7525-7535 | 0.1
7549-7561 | -0.7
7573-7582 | 0.1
